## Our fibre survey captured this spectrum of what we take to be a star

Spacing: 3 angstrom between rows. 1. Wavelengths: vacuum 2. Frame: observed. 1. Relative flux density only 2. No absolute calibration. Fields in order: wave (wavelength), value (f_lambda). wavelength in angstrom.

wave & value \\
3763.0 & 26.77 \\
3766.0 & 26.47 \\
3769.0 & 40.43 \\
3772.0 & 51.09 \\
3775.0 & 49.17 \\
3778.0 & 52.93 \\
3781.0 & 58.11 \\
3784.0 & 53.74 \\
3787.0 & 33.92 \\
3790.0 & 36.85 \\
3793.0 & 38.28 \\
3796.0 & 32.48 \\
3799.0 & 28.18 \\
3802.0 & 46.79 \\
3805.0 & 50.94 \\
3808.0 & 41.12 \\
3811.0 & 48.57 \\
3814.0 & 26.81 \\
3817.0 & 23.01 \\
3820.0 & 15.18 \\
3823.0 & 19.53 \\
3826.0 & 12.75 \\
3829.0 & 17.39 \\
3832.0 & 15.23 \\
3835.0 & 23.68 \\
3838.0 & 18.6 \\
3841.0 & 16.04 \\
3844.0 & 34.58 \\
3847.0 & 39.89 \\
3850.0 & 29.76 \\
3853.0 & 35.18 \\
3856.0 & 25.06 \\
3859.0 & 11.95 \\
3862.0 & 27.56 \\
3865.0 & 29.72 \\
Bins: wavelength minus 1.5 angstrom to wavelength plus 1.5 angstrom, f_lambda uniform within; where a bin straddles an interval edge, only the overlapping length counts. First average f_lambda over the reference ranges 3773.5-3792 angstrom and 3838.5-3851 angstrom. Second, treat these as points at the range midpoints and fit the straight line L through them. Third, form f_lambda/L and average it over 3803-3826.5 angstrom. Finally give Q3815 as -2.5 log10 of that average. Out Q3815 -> 0.25 mag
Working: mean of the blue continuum 47.2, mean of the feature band 30.8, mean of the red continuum 29.2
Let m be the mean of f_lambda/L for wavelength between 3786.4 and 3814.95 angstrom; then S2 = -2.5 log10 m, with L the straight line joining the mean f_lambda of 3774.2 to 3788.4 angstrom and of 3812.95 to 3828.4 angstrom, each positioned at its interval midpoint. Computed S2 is -0.17 mag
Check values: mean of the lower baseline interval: 49.7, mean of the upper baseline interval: 19.1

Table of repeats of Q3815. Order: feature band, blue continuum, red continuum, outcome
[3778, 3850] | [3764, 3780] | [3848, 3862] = 0.11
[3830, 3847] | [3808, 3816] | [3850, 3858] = 0.34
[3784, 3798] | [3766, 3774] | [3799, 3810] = 0.17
